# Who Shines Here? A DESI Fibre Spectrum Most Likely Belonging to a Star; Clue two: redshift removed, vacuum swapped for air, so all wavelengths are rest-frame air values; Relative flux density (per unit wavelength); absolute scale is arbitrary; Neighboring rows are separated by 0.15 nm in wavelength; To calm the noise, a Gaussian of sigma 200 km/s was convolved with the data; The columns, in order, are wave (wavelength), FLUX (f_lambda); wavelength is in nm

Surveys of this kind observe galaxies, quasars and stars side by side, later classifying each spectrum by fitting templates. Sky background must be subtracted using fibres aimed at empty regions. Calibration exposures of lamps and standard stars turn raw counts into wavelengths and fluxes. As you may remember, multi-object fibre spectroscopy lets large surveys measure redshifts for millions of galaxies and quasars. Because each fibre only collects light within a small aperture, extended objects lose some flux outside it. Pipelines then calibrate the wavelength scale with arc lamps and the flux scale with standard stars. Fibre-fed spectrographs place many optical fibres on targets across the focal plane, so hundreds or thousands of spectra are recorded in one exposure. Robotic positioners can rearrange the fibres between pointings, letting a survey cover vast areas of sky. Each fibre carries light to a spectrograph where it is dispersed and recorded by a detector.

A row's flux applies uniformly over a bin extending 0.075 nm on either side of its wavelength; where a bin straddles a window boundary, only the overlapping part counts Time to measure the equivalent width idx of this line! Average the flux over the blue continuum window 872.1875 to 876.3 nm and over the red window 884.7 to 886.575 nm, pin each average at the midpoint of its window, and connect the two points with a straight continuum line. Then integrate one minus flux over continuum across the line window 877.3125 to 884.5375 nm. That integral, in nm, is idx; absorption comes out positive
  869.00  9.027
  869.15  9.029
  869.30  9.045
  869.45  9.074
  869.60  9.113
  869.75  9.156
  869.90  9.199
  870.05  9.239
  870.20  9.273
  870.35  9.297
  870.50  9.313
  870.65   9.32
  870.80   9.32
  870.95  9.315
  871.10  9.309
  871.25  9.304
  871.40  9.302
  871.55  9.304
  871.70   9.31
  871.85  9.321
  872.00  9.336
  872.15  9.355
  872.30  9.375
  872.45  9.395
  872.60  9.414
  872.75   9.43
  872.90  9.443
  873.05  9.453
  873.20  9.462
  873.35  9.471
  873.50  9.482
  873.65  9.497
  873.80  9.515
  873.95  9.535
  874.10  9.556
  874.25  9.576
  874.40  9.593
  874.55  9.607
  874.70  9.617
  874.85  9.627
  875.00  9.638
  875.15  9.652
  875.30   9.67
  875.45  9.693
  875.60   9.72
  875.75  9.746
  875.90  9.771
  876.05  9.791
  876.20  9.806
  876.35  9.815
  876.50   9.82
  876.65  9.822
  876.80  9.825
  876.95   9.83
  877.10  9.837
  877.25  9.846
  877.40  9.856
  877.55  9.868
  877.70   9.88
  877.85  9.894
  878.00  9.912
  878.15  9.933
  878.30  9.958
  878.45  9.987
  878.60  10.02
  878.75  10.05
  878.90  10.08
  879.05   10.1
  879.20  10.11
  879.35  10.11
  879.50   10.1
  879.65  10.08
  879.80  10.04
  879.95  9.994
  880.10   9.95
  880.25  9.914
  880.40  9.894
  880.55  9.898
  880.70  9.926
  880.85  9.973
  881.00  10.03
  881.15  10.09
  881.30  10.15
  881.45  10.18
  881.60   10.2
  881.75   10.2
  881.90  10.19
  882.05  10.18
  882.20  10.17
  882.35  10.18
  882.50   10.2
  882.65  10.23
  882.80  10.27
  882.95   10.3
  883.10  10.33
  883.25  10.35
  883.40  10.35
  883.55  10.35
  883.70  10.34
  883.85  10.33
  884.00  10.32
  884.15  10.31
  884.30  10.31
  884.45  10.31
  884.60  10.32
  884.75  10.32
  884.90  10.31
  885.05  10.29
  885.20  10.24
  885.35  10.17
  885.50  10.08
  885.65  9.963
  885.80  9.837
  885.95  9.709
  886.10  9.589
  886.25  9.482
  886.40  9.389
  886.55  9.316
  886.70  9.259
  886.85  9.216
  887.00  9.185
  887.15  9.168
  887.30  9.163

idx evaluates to -0.252 nm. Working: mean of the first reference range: 9.57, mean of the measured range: 10.1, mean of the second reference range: 9.91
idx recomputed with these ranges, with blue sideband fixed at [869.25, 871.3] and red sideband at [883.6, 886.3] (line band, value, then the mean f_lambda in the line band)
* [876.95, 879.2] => -0.05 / 9.95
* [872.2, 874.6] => -0.01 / 9.49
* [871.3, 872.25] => 0.00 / 9.32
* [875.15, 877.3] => -0.04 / 9.78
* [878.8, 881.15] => -0.05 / 10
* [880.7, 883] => -0.05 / 10.2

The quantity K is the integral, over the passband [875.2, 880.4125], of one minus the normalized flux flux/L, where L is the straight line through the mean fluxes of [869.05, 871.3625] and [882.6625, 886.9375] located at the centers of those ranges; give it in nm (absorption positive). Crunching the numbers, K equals -0.14 nm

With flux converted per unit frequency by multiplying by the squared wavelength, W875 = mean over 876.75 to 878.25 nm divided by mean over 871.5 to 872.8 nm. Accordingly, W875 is 1.1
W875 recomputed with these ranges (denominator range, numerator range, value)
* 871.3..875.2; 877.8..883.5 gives 1.08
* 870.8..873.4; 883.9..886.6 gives 1.10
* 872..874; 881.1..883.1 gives 1.10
